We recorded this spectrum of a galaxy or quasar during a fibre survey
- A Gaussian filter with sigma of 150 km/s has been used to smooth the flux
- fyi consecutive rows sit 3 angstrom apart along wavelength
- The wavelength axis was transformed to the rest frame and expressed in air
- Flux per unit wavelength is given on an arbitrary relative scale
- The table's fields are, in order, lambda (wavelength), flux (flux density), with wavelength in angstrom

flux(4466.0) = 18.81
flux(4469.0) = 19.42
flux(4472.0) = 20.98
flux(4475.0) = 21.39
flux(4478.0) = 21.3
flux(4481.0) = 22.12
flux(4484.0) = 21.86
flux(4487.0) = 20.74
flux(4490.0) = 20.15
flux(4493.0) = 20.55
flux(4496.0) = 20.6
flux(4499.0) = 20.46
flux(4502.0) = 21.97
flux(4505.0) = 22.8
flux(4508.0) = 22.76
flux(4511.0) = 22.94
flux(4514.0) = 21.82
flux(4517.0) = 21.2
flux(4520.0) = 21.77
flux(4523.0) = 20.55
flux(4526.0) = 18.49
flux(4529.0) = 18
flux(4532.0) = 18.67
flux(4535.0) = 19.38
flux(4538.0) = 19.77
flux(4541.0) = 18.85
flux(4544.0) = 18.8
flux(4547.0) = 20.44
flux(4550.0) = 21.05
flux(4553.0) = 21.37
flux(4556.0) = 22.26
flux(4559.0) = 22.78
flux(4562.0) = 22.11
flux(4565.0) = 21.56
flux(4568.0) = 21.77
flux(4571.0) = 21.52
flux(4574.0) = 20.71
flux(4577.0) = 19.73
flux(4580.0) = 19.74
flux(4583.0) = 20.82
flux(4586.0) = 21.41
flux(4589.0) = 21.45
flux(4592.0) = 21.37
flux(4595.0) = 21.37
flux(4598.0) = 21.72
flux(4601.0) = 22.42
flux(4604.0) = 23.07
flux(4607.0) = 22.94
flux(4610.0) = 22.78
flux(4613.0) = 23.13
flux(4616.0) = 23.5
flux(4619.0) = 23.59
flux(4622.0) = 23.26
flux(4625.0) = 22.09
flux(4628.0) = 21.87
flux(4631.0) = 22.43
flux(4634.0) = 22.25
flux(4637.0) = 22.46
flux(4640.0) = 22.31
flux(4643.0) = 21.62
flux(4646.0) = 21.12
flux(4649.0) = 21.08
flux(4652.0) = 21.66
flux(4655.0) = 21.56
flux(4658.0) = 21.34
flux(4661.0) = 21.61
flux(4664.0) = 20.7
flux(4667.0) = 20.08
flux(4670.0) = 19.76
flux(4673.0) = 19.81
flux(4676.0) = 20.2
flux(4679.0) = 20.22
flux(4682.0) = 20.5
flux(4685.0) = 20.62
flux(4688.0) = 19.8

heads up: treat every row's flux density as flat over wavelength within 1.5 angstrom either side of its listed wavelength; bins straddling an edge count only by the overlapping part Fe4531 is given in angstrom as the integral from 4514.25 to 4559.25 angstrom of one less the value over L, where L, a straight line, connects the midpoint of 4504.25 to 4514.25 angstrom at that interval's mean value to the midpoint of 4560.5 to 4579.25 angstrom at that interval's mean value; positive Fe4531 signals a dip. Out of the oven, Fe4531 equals 3.6 angstrom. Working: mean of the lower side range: 22.7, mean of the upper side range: 21.2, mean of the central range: 20.2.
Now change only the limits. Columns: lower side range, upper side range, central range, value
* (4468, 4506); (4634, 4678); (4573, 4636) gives -2.6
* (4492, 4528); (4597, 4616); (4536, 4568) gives 1.5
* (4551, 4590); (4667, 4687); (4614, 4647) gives -2.8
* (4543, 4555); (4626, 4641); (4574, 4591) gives 0.5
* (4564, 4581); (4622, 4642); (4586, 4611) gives -0.7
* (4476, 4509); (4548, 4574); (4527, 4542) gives 1.8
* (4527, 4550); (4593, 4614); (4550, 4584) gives -1.1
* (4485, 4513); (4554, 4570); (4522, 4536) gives 1.8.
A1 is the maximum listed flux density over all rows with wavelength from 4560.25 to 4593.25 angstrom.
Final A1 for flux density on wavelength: 22.11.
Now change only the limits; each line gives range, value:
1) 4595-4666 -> 23.59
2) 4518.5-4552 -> 21.77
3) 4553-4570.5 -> 22.78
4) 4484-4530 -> 22.94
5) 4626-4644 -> 22.46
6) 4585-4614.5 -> 23.13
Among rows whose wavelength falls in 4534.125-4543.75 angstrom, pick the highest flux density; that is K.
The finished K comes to 19.77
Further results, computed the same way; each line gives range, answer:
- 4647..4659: 21.66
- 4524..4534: 18.67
